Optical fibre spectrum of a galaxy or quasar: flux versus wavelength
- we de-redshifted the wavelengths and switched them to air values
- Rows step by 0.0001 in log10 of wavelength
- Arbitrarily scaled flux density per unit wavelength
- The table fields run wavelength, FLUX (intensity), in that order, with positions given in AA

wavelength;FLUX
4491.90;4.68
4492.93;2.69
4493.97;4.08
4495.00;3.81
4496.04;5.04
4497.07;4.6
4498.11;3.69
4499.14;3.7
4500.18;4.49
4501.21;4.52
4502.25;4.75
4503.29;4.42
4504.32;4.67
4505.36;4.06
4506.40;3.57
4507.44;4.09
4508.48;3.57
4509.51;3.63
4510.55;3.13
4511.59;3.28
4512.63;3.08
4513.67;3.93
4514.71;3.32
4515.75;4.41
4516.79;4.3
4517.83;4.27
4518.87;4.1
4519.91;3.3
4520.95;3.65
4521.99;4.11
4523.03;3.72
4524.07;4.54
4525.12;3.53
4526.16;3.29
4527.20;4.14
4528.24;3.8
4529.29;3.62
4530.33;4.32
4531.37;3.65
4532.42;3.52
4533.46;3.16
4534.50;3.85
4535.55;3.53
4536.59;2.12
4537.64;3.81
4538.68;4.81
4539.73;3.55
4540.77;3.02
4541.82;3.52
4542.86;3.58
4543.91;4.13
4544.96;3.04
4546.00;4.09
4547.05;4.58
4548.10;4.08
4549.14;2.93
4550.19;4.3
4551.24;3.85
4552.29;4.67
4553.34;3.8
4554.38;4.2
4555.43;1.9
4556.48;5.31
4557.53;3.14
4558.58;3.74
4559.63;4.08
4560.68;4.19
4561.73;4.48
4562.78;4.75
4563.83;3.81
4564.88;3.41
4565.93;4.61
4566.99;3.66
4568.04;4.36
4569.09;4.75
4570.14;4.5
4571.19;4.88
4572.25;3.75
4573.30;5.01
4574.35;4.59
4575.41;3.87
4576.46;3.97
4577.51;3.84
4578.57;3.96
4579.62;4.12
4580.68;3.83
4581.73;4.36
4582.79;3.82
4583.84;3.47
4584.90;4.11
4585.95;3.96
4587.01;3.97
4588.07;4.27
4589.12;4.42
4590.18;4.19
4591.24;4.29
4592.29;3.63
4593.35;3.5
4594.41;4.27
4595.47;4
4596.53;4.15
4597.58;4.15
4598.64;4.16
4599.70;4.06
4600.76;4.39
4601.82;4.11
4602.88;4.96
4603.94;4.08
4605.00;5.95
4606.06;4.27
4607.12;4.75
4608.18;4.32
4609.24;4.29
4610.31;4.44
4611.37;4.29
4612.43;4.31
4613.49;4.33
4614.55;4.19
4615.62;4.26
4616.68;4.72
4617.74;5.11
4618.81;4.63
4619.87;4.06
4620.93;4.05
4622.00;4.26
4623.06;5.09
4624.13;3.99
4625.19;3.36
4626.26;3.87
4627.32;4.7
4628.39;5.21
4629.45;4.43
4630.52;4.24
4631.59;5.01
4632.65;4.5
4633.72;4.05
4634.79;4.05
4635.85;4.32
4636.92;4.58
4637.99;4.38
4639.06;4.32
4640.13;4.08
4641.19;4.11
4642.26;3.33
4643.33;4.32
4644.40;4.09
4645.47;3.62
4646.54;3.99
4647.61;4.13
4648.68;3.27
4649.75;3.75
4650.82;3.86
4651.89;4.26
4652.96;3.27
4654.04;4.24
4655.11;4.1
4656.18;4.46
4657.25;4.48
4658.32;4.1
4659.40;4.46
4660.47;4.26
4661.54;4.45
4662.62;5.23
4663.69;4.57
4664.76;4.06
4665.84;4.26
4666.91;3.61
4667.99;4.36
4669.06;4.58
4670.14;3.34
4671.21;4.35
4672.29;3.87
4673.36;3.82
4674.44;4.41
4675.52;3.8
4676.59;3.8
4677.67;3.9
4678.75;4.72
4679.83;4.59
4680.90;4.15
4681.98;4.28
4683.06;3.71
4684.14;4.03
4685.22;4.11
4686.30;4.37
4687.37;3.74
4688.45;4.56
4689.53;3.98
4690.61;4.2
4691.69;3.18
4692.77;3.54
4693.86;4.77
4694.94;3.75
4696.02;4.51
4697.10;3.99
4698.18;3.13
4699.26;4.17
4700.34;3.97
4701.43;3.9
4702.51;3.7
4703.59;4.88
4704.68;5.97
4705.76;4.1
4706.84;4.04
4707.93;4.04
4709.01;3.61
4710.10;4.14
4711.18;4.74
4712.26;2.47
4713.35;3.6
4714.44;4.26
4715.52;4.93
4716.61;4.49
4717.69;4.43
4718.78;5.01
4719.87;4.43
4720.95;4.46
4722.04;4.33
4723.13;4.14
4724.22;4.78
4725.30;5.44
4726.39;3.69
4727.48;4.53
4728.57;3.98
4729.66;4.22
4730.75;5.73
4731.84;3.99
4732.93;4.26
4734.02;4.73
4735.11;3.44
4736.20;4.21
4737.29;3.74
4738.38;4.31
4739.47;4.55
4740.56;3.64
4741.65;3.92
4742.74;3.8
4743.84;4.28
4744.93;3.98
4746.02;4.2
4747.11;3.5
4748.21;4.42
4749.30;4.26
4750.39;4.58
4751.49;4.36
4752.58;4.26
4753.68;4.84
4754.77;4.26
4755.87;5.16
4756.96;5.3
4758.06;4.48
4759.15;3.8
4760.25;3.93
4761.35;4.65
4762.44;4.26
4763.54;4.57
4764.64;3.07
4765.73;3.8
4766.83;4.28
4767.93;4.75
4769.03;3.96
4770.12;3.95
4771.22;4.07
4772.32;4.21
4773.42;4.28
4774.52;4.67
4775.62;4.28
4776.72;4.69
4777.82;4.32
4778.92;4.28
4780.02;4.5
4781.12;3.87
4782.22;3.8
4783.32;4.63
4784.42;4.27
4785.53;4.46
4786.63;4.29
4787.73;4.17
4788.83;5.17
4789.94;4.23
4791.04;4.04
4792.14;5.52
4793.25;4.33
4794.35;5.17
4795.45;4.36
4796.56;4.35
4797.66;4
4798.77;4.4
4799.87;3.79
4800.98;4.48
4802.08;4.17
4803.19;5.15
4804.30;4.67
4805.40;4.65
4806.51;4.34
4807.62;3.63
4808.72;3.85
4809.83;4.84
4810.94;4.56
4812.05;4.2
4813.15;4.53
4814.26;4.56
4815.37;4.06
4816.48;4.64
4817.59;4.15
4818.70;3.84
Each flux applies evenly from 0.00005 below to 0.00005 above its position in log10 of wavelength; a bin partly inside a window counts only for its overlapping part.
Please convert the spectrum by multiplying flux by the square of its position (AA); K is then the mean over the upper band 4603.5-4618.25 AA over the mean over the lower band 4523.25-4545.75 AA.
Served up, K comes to 1.3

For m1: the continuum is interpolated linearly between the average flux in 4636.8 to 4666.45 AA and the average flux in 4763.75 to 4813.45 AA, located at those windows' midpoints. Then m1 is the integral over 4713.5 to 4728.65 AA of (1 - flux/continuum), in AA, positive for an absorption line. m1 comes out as -0.9 AA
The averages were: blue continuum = 4.14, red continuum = 4.34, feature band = 4.48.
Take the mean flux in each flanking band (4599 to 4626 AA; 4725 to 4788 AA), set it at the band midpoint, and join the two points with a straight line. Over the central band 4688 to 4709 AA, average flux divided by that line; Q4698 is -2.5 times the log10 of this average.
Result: 0.05 mag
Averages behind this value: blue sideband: 4.4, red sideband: 4.27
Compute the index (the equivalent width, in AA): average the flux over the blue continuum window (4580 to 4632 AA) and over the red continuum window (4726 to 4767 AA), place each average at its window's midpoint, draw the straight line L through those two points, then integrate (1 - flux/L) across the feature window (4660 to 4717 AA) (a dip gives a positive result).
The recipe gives 1.7 AA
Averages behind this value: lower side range 4.29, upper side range 4.24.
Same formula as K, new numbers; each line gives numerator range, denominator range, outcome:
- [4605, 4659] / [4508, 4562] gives 1.18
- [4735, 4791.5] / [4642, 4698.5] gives 1.08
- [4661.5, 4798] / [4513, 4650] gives 1.11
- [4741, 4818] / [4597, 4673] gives 1.08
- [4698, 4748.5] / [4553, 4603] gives 1.10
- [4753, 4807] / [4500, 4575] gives 1.24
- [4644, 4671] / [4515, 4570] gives 1.12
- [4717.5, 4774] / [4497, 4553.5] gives 1.23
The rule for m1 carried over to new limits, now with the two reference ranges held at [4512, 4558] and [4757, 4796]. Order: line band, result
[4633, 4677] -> -0.7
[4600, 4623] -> -3.1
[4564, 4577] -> -1.4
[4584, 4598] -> -0.6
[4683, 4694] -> 0.3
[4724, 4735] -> -0.7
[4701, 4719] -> -0.3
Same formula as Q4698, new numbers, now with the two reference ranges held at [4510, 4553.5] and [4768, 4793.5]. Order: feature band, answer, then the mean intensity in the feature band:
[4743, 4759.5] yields -0.02 mag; 4.38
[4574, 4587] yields -0.03 mag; 3.98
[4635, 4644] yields -0.04 mag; 4.18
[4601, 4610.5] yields -0.16 mag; 4.57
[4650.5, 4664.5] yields -0.06 mag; 4.29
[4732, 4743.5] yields 0.05 mag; 4.06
